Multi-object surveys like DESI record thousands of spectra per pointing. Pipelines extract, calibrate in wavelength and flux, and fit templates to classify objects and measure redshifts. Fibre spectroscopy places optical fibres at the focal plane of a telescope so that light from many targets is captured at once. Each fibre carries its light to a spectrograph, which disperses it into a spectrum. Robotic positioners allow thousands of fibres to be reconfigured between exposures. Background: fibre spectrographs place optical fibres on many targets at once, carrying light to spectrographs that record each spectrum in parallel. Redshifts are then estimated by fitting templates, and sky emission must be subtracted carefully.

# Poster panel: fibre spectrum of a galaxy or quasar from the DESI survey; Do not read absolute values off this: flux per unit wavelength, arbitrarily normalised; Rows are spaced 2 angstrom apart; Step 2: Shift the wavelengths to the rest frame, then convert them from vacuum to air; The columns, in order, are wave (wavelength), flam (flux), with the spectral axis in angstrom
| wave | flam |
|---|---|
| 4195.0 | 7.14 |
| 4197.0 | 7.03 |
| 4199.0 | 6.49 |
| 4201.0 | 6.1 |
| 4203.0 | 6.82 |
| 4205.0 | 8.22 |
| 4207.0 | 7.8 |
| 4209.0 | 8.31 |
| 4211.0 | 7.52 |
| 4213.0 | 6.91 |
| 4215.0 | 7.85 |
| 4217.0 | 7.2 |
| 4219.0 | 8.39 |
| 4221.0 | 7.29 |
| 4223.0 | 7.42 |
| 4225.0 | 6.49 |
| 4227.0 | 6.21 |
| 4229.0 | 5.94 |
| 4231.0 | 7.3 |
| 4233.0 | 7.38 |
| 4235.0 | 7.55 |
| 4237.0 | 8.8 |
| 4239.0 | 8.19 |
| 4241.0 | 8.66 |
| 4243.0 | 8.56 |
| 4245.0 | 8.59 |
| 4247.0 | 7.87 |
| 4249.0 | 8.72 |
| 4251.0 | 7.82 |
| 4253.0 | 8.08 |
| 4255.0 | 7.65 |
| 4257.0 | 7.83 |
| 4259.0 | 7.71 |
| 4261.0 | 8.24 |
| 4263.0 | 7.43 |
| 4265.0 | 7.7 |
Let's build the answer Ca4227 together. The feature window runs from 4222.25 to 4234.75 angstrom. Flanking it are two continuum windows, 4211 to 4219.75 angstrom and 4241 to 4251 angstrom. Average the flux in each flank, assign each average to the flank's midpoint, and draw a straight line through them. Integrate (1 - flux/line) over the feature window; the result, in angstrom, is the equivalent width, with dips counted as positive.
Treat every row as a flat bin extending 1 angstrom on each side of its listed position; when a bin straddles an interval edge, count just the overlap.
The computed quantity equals 1.73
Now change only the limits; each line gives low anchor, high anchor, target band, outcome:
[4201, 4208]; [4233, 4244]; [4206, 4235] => 1.8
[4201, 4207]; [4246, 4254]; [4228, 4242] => 0.3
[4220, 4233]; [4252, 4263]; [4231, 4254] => -2.5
